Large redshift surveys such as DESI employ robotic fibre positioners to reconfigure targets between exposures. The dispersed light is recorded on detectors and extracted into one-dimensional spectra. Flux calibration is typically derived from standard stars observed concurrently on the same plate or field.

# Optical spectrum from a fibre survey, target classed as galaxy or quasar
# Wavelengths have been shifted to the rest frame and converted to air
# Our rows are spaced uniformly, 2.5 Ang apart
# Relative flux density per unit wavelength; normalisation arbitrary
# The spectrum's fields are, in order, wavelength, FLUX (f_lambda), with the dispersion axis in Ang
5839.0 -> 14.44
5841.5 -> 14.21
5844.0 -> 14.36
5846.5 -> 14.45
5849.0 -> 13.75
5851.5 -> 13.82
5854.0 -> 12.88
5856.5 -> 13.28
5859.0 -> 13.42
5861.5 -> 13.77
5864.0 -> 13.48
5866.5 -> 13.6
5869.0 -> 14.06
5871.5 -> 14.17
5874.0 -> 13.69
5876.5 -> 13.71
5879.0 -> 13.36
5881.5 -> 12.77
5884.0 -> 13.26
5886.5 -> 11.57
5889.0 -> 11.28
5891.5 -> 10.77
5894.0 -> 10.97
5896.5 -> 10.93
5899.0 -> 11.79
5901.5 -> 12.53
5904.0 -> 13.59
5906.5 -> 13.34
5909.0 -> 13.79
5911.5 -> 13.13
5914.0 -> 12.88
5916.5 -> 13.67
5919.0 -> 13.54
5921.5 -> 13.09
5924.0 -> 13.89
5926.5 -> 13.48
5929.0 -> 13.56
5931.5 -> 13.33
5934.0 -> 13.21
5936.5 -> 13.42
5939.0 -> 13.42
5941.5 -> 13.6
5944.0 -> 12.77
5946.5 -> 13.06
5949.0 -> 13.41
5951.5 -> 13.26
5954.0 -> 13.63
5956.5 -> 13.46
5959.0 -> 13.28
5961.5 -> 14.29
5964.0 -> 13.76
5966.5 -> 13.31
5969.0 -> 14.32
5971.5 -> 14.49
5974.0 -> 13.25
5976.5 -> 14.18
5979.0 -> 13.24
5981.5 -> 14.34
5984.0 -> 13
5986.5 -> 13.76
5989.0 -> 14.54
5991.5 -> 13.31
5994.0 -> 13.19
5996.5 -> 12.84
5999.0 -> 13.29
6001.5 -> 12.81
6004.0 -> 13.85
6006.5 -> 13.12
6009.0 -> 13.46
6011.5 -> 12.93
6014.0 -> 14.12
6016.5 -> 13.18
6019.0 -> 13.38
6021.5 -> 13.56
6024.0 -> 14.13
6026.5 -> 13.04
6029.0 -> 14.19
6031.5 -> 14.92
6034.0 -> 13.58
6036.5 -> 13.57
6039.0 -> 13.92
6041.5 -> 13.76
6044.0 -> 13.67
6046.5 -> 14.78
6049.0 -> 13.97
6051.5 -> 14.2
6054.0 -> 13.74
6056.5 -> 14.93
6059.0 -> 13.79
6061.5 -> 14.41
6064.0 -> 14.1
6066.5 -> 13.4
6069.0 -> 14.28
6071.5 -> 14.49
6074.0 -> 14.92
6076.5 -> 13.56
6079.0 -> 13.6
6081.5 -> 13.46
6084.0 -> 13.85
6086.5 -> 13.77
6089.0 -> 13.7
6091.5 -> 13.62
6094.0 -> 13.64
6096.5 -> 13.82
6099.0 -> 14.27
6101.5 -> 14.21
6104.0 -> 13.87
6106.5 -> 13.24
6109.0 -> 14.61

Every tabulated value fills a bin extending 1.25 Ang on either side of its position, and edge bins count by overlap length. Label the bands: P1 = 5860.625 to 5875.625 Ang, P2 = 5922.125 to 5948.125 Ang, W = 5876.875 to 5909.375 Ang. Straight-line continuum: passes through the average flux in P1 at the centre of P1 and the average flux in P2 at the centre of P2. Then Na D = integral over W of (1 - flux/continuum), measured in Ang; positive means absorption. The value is 3.2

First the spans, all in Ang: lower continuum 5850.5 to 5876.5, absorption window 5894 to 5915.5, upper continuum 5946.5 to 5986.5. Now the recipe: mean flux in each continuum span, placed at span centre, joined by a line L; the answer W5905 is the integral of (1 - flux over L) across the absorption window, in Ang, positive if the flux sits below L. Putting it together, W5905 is 1.5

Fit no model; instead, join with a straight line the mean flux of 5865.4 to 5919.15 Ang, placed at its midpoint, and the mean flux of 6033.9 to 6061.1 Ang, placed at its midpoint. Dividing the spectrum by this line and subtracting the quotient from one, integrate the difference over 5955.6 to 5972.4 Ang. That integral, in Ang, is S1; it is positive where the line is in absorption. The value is -0.6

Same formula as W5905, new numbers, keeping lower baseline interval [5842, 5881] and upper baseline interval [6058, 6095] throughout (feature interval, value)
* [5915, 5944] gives 0.7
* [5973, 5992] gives 0.1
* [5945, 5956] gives 0.4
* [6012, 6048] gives 0.1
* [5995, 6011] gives 0.7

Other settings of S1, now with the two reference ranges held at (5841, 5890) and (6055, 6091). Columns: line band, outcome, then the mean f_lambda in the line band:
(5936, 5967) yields 0.54 Ang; 13.4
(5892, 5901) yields 1.48 Ang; 11.3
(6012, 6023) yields 0.26 Ang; 13.5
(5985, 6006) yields 0.56 Ang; 13.4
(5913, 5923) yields 0.20 Ang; 13.3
